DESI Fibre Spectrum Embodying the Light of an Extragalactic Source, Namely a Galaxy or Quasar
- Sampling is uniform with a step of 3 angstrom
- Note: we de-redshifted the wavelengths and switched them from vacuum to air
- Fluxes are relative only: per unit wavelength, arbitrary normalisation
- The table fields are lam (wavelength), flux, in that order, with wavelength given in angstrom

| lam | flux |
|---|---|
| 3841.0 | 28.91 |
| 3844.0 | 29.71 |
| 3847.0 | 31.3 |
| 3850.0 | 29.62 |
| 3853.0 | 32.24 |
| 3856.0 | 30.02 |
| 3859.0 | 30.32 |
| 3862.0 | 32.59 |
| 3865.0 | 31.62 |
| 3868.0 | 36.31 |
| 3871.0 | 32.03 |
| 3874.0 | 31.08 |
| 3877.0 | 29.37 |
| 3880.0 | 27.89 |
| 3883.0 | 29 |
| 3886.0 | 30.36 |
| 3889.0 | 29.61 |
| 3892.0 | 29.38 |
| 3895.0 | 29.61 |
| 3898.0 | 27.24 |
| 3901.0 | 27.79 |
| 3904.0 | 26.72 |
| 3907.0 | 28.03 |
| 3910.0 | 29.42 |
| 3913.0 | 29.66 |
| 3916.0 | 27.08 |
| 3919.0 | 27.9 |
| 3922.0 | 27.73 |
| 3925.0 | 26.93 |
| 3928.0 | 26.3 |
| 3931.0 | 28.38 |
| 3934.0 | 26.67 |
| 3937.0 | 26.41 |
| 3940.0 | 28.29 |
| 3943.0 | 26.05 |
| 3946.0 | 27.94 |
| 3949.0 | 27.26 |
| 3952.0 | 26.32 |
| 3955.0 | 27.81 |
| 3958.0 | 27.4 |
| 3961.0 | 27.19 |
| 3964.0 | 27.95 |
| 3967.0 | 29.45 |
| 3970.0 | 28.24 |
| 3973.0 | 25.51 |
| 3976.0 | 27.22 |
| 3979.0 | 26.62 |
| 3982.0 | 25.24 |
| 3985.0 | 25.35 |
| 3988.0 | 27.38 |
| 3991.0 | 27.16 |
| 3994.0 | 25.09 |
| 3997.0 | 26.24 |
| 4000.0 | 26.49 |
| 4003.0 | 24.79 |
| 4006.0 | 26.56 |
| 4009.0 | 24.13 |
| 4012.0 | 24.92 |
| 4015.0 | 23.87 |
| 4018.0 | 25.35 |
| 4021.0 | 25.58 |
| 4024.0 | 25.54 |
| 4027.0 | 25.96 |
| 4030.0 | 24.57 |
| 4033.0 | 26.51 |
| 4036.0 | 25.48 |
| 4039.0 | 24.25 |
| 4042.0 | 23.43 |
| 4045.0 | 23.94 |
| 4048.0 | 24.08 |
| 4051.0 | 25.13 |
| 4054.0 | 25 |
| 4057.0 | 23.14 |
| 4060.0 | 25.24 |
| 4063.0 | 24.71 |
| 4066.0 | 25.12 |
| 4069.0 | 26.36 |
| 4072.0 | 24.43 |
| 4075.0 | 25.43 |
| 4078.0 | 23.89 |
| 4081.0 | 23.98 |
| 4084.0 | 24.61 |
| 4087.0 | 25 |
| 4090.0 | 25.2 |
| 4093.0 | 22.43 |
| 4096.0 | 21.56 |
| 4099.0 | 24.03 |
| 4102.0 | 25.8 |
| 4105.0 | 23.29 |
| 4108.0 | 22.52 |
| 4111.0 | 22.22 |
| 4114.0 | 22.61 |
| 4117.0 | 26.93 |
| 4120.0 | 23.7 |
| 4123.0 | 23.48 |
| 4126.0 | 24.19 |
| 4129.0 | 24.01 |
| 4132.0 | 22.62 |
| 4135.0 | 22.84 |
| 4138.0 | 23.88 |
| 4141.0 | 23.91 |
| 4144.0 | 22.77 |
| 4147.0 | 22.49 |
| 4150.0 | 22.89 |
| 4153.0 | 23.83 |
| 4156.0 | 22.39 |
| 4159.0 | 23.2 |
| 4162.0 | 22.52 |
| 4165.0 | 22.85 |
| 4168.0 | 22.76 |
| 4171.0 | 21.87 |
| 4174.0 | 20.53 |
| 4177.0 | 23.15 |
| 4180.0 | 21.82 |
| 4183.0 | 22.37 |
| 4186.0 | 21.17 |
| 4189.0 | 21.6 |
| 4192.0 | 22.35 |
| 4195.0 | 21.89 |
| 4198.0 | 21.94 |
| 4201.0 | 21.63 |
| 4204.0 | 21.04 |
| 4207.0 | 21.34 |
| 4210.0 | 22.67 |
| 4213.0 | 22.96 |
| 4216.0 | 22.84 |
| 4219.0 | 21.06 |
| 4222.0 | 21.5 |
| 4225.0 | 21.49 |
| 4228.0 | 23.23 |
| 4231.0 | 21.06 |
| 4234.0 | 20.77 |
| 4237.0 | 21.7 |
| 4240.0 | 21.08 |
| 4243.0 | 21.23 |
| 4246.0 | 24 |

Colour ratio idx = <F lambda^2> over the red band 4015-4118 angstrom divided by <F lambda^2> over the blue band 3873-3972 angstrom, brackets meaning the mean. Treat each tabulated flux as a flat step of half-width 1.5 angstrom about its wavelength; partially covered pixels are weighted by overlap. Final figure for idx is 0.9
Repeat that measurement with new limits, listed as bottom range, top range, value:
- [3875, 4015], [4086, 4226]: 0.93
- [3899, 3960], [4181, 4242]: 0.91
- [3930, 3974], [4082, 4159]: 0.93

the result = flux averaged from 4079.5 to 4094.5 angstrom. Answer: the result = 24.2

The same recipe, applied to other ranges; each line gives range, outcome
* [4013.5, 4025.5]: 25.1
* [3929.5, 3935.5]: 27.5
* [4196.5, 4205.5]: 21.5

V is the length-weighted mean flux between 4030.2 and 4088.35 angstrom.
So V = 24.7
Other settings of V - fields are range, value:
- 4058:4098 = 24.4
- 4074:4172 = 23.5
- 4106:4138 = 23.5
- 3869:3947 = 28.4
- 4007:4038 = 25.2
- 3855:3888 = 31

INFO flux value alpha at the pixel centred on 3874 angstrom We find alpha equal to 31.08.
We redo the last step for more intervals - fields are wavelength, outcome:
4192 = 22.35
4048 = 24.08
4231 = 21.06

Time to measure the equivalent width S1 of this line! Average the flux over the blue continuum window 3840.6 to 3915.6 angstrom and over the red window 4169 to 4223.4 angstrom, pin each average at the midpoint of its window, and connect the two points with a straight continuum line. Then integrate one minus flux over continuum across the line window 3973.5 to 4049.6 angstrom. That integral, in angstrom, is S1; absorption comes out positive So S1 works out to 3.3 angstrom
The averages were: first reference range 30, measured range 25.4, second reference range 21.9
